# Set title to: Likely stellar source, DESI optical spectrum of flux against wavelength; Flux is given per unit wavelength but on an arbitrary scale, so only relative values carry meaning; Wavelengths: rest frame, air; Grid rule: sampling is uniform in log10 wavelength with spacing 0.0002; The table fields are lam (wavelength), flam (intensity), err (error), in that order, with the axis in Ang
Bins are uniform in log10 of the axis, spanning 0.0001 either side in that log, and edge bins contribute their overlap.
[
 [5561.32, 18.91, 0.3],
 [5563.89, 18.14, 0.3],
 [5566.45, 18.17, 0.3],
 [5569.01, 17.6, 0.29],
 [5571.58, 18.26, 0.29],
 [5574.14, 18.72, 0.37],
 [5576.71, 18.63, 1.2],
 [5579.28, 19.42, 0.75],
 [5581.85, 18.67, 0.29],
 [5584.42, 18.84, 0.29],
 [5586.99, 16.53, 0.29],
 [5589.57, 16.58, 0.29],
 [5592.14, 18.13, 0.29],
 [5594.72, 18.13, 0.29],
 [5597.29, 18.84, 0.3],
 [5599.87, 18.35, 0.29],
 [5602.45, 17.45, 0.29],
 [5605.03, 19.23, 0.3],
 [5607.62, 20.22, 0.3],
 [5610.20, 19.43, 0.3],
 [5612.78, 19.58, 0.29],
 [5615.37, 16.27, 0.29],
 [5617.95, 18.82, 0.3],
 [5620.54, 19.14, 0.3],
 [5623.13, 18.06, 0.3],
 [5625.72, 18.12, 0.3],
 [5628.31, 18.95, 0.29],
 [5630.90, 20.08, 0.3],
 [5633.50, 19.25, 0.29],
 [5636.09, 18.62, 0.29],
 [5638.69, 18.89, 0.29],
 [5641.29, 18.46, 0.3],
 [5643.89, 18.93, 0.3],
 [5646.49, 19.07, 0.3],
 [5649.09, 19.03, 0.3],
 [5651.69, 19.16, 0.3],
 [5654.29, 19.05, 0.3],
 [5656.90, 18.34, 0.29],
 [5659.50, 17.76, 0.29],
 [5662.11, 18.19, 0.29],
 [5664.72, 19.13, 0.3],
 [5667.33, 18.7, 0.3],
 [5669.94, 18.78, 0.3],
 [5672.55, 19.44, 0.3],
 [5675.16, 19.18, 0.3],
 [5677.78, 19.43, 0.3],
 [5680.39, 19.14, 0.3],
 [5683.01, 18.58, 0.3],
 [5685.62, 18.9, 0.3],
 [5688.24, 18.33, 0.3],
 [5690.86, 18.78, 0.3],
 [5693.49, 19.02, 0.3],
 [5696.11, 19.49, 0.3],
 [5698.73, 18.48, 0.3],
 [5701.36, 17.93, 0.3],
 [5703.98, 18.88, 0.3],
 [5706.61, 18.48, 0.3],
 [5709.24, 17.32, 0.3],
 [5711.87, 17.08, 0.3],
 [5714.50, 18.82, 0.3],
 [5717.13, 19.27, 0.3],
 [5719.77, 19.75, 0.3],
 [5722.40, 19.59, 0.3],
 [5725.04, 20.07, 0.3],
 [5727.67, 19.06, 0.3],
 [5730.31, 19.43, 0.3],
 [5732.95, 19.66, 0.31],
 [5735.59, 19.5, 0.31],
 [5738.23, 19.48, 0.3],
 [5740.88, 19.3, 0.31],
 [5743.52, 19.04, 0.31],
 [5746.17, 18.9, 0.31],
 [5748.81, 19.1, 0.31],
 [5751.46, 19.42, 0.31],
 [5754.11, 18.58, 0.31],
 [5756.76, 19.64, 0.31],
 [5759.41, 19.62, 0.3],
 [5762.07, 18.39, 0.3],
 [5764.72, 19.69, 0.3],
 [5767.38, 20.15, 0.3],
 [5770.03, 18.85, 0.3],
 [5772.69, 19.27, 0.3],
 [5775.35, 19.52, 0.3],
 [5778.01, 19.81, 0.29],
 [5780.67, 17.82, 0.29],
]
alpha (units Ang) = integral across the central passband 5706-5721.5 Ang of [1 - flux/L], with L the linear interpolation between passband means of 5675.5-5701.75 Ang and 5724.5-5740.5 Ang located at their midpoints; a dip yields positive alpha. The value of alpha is 0.59 Ang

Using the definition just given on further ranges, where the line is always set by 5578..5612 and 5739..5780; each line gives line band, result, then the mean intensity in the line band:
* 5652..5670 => 0.2 Ang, 18.6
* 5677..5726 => 0.5 Ang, 18.8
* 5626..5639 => -0.3 Ang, 19.1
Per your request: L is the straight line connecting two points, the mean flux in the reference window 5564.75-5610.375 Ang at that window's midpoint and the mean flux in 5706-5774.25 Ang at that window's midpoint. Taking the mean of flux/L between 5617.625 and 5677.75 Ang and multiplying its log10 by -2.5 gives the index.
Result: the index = -0.01 mag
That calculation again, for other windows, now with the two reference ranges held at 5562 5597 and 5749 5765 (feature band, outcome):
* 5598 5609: -0.03 mag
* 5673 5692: -0.01 mag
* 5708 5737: 0.00 mag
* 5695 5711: 0.03 mag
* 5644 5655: -0.03 mag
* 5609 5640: -0.02 mag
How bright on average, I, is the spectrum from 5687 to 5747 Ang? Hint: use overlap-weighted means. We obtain 18.9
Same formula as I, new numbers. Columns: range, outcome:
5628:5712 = 18.8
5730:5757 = 19.3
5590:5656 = 18.7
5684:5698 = 18.9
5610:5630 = 18.5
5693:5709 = 18.6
